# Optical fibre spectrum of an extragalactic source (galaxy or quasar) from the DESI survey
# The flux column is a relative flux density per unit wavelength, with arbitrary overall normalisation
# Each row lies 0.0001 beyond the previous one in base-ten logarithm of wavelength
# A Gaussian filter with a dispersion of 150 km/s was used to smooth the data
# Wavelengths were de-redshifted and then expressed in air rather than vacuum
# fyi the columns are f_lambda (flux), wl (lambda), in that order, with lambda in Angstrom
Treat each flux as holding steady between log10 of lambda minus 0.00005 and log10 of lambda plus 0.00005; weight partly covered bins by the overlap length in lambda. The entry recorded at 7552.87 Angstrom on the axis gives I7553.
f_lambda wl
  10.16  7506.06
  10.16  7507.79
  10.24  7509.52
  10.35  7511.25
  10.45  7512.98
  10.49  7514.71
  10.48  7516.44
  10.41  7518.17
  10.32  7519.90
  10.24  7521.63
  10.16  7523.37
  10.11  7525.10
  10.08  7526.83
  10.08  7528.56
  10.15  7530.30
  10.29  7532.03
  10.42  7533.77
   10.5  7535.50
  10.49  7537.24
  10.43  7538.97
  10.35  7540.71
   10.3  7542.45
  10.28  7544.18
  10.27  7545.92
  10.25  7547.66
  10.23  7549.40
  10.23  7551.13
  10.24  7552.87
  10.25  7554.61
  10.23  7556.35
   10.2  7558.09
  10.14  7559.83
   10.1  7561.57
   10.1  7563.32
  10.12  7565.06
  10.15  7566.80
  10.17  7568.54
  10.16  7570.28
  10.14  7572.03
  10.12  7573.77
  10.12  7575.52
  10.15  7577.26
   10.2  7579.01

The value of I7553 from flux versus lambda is 10.24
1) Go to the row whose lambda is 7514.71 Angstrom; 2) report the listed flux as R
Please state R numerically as 10.49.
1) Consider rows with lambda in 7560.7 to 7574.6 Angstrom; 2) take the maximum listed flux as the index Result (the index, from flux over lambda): 10.17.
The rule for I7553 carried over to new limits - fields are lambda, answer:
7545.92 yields 10.27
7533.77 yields 10.42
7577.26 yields 10.15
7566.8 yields 10.15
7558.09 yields 10.2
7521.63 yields 10.24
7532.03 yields 10.29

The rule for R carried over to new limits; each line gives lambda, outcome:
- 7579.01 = 10.2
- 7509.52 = 10.24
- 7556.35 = 10.23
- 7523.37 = 10.16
